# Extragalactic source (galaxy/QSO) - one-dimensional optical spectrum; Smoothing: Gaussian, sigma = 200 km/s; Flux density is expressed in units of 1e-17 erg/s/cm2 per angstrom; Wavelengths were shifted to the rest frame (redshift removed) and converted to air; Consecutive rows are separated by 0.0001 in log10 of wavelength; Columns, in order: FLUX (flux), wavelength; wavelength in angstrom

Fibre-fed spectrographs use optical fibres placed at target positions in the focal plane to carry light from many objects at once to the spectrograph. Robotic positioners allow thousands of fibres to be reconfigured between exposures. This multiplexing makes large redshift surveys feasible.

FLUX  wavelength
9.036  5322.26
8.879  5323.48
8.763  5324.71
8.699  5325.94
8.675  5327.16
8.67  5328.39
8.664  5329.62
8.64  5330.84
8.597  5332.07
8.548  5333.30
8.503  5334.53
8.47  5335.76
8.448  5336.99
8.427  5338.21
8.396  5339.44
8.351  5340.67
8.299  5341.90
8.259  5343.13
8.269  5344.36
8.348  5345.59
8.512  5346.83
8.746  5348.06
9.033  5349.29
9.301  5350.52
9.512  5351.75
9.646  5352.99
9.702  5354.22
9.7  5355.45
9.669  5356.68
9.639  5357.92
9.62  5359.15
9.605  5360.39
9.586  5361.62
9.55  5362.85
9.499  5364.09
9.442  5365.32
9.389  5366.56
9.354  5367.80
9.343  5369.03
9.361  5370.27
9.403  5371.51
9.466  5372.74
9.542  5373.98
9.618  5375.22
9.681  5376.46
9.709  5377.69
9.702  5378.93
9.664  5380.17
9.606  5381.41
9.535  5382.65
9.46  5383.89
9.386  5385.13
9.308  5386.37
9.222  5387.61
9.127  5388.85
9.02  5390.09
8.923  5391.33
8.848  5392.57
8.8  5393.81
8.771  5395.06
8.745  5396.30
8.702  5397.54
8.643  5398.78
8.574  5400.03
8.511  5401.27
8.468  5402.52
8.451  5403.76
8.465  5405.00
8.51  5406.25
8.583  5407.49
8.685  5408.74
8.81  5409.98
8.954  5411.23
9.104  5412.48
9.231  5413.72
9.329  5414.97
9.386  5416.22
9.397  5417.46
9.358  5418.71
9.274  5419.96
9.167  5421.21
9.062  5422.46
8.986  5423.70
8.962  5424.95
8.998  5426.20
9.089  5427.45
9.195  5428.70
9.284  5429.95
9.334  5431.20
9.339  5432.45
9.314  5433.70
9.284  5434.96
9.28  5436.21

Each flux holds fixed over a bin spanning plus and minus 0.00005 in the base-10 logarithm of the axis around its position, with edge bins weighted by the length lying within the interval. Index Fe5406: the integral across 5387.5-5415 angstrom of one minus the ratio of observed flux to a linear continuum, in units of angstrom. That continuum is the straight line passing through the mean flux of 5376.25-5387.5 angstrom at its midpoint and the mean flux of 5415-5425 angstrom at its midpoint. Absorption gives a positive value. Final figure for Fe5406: 1.7 angstrom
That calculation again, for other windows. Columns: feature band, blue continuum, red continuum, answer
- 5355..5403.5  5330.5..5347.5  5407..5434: -2.8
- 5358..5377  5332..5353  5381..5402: -1.5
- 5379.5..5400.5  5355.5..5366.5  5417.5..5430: 0.7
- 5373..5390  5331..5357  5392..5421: -1.3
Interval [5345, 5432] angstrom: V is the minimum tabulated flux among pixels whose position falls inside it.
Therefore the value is 8.348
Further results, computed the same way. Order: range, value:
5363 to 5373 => 9.343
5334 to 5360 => 8.259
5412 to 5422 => 9.104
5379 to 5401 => 8.574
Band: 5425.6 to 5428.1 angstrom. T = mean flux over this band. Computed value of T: 9.04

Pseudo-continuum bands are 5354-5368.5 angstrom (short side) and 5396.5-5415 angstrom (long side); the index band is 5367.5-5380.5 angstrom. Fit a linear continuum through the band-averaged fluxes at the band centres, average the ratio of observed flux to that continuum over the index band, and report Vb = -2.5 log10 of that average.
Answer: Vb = -0.03 mag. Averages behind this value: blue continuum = 9.56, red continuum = 8.72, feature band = 9.54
